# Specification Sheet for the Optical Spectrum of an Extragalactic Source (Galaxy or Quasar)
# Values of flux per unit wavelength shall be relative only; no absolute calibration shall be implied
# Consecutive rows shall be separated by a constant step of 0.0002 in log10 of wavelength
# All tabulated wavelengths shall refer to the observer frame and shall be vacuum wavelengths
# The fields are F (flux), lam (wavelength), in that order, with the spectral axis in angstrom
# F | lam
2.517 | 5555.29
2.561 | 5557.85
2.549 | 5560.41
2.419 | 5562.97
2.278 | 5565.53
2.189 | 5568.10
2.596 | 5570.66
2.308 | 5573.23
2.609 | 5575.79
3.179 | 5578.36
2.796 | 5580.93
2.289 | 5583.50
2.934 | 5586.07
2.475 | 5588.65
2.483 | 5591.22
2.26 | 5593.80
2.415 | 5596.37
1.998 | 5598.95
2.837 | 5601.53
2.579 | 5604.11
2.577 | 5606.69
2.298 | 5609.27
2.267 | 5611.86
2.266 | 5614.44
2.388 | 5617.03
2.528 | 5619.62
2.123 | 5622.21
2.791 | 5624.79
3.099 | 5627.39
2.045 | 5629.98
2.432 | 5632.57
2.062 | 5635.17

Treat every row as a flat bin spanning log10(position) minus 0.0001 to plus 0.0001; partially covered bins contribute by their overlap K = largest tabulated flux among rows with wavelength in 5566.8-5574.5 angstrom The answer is 2.596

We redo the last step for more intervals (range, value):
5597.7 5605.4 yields 2.837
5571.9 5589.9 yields 3.179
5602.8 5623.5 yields 2.579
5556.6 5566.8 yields 2.561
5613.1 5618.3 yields 2.388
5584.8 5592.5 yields 2.934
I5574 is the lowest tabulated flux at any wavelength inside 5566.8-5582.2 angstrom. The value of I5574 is 2.189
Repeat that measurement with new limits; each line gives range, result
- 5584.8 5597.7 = 2.26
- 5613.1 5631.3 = 2.045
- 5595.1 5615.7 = 1.998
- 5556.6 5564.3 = 2.419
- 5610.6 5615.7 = 2.266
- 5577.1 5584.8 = 2.289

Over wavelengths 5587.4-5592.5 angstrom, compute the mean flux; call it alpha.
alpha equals 2.48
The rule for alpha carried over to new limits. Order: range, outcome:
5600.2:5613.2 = 2.51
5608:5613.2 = 2.28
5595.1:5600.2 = 2.21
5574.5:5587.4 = 2.76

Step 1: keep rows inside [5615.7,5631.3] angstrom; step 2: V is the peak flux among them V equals 3.099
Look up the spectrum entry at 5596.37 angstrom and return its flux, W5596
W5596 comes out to 2.415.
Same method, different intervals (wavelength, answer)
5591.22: 2.483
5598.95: 1.998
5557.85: 2.561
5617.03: 2.388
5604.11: 2.579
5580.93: 2.796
